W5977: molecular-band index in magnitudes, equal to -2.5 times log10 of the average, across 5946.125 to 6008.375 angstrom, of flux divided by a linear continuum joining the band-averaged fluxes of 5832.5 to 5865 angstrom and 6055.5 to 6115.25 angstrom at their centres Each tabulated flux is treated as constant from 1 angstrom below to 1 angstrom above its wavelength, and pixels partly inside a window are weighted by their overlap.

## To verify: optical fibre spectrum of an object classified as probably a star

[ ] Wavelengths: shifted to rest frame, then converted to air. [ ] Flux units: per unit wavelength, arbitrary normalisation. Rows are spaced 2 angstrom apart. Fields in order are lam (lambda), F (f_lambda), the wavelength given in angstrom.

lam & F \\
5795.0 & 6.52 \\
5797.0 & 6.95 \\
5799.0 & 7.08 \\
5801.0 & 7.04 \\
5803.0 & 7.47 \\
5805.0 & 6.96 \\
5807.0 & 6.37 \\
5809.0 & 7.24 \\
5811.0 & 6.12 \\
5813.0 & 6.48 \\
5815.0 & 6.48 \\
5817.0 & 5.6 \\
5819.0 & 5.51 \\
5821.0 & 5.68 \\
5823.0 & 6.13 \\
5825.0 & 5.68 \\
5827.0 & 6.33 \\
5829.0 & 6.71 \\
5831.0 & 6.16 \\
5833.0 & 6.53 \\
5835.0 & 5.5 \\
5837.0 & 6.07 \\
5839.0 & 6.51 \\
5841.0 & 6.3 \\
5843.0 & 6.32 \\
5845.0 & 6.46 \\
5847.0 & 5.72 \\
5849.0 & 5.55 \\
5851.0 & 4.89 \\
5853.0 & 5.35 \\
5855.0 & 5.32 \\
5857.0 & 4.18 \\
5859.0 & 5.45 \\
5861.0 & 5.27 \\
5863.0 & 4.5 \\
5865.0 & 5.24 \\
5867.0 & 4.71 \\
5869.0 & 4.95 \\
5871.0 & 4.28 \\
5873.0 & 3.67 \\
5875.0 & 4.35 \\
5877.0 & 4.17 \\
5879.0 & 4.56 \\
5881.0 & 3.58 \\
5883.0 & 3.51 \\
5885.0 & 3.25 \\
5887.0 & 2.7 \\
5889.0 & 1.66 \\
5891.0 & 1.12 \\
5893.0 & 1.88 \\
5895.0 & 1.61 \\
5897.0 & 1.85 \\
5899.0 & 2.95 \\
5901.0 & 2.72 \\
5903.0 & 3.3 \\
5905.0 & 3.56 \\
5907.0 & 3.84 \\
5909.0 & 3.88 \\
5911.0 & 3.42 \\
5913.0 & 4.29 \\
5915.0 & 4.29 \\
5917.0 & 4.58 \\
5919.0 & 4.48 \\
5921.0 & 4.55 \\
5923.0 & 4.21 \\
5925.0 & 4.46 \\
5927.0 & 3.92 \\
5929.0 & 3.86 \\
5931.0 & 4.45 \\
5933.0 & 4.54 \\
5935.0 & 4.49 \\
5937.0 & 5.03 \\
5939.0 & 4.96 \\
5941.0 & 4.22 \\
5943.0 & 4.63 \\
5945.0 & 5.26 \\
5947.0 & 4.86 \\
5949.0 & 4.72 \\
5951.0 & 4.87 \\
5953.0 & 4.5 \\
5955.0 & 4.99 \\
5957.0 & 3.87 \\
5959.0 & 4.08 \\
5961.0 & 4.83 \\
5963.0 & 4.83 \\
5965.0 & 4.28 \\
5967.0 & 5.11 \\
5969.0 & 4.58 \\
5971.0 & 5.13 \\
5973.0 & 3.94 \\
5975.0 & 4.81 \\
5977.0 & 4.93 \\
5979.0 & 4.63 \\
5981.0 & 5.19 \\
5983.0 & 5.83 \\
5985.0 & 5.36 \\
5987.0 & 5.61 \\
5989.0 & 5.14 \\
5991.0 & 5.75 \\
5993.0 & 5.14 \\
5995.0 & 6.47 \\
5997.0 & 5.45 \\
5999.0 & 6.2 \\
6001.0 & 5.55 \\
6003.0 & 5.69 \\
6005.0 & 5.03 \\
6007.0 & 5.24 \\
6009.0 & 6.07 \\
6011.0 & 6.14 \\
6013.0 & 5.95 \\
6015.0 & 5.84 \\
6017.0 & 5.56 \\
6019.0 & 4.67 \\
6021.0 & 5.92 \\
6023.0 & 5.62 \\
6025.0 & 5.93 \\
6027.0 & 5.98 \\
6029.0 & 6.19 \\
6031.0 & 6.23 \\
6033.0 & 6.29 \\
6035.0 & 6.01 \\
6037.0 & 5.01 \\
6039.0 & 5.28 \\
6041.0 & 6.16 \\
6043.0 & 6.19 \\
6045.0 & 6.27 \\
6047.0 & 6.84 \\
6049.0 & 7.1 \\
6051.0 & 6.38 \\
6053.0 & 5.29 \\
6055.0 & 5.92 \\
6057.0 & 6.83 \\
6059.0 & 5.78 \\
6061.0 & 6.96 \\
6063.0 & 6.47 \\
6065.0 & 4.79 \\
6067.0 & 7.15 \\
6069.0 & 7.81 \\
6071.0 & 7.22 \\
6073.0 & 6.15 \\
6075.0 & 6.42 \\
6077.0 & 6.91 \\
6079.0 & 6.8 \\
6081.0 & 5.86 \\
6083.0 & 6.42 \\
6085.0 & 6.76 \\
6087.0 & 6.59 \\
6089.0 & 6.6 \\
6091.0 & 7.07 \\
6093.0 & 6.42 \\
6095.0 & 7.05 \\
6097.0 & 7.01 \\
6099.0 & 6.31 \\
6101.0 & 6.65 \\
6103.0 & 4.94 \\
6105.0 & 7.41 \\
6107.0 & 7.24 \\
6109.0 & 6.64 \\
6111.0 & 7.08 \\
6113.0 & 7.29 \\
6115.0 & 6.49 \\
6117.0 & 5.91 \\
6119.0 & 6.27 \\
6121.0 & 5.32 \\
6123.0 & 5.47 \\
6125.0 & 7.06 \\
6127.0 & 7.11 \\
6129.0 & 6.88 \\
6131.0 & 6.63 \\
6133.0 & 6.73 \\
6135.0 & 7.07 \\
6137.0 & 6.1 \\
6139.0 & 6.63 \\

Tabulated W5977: 0.21 mag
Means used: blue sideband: 5.59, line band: 5.06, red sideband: 6.63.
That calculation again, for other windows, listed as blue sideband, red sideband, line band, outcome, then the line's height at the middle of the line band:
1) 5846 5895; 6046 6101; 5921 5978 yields 0.11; 5.06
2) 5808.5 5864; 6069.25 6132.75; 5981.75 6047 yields 0.11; 6.35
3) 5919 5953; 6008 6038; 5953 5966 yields 0.10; 4.9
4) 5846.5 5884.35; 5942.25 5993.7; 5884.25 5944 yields 0.30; 4.77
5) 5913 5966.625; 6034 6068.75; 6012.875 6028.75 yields 0.01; 5.73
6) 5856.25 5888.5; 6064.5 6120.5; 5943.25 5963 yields 0.10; 5.11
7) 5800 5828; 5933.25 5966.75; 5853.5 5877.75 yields 0.22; 5.72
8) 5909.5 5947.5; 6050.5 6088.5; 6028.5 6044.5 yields 0.01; 5.98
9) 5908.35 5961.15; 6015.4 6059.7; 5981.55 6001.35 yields -0.07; 5.29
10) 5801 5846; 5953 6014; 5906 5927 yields 0.33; 5.66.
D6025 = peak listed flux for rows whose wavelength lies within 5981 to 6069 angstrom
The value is 7.81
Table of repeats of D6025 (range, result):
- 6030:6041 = 6.29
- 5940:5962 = 5.26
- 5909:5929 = 4.58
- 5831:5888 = 6.53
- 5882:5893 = 3.51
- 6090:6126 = 7.41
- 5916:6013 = 6.47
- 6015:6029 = 6.19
